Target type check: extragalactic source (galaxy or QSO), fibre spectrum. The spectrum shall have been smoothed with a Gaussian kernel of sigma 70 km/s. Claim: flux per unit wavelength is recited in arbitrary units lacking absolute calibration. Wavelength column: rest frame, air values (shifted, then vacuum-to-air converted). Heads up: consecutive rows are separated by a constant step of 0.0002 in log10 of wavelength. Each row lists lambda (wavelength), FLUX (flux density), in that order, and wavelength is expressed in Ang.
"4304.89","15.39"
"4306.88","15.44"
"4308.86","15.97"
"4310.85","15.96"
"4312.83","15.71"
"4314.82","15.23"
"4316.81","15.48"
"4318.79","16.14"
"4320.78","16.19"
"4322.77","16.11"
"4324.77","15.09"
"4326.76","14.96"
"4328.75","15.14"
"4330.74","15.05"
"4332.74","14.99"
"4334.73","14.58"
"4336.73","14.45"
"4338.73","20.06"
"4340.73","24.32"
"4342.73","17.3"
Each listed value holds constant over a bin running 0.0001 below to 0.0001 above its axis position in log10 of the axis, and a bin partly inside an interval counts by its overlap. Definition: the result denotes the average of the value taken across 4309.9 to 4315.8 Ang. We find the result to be 15.6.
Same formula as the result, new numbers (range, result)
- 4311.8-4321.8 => 15.8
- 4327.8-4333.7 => 15.1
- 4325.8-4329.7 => 15.1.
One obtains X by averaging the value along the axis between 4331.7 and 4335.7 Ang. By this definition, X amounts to 14.8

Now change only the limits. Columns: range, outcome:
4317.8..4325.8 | 15.9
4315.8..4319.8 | 15.8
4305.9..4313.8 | 15.8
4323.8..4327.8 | 15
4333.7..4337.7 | 14.5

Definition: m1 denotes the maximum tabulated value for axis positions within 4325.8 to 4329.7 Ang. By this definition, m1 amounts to 15.14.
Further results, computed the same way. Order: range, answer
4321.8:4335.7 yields 16.11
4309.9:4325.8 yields 16.19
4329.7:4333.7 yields 15.05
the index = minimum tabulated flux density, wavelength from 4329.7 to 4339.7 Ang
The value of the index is 14.45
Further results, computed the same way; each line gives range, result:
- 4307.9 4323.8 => 15.23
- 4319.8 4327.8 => 14.96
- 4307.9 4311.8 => 15.96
